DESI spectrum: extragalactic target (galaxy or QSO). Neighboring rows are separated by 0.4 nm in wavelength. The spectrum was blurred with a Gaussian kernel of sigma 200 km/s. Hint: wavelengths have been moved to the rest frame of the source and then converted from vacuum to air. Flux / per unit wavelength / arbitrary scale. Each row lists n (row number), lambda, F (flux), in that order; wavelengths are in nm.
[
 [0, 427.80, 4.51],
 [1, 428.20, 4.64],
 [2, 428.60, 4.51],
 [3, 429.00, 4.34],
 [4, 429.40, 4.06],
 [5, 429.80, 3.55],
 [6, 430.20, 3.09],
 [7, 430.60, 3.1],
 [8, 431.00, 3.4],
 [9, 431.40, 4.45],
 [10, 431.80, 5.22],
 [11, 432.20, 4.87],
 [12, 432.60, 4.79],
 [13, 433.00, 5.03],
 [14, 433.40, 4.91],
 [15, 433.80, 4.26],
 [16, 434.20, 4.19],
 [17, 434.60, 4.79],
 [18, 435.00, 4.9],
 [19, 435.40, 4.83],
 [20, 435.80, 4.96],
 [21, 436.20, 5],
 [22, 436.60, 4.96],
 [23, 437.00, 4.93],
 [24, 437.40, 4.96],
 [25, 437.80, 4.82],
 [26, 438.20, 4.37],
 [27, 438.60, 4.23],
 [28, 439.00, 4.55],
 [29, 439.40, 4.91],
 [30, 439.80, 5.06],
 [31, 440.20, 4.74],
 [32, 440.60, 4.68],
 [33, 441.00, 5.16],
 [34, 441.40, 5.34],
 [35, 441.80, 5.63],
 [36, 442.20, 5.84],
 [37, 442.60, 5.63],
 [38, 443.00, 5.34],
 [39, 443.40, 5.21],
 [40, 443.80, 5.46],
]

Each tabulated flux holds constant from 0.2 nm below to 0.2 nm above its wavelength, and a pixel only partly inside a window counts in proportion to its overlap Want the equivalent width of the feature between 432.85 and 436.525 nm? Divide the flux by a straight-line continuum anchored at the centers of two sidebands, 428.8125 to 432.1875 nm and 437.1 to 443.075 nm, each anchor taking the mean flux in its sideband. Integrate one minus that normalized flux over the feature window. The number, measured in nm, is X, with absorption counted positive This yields -0.29 nm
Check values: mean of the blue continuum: 3.95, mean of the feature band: 4.77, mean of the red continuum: 5.01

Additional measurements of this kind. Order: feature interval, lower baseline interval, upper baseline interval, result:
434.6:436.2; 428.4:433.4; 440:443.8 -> -0.08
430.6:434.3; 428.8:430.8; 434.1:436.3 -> -0.26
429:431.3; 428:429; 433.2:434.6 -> 0.49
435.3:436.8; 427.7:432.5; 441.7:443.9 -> -0.05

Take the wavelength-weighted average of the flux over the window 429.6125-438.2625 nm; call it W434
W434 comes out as 4.52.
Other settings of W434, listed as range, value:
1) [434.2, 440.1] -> 4.78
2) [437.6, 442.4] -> 4.94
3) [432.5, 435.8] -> 4.73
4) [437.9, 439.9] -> 4.61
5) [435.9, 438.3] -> 4.86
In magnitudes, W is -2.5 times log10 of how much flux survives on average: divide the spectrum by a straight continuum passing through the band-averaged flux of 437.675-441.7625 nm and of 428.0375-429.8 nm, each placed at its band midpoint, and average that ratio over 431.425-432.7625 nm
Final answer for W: -0.11 mag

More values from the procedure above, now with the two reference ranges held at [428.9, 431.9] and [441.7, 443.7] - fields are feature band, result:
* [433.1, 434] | -0.09 mag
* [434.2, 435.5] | -0.07 mag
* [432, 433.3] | -0.18 mag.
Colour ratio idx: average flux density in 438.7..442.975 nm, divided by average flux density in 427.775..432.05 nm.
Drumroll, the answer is 1.26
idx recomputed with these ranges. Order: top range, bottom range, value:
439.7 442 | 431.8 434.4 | 1.08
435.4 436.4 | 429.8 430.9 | 1.54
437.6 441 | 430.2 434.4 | 1.08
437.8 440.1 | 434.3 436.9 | 0.95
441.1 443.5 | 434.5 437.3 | 1.12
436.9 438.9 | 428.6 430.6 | 1.23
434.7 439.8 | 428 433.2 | 1.13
